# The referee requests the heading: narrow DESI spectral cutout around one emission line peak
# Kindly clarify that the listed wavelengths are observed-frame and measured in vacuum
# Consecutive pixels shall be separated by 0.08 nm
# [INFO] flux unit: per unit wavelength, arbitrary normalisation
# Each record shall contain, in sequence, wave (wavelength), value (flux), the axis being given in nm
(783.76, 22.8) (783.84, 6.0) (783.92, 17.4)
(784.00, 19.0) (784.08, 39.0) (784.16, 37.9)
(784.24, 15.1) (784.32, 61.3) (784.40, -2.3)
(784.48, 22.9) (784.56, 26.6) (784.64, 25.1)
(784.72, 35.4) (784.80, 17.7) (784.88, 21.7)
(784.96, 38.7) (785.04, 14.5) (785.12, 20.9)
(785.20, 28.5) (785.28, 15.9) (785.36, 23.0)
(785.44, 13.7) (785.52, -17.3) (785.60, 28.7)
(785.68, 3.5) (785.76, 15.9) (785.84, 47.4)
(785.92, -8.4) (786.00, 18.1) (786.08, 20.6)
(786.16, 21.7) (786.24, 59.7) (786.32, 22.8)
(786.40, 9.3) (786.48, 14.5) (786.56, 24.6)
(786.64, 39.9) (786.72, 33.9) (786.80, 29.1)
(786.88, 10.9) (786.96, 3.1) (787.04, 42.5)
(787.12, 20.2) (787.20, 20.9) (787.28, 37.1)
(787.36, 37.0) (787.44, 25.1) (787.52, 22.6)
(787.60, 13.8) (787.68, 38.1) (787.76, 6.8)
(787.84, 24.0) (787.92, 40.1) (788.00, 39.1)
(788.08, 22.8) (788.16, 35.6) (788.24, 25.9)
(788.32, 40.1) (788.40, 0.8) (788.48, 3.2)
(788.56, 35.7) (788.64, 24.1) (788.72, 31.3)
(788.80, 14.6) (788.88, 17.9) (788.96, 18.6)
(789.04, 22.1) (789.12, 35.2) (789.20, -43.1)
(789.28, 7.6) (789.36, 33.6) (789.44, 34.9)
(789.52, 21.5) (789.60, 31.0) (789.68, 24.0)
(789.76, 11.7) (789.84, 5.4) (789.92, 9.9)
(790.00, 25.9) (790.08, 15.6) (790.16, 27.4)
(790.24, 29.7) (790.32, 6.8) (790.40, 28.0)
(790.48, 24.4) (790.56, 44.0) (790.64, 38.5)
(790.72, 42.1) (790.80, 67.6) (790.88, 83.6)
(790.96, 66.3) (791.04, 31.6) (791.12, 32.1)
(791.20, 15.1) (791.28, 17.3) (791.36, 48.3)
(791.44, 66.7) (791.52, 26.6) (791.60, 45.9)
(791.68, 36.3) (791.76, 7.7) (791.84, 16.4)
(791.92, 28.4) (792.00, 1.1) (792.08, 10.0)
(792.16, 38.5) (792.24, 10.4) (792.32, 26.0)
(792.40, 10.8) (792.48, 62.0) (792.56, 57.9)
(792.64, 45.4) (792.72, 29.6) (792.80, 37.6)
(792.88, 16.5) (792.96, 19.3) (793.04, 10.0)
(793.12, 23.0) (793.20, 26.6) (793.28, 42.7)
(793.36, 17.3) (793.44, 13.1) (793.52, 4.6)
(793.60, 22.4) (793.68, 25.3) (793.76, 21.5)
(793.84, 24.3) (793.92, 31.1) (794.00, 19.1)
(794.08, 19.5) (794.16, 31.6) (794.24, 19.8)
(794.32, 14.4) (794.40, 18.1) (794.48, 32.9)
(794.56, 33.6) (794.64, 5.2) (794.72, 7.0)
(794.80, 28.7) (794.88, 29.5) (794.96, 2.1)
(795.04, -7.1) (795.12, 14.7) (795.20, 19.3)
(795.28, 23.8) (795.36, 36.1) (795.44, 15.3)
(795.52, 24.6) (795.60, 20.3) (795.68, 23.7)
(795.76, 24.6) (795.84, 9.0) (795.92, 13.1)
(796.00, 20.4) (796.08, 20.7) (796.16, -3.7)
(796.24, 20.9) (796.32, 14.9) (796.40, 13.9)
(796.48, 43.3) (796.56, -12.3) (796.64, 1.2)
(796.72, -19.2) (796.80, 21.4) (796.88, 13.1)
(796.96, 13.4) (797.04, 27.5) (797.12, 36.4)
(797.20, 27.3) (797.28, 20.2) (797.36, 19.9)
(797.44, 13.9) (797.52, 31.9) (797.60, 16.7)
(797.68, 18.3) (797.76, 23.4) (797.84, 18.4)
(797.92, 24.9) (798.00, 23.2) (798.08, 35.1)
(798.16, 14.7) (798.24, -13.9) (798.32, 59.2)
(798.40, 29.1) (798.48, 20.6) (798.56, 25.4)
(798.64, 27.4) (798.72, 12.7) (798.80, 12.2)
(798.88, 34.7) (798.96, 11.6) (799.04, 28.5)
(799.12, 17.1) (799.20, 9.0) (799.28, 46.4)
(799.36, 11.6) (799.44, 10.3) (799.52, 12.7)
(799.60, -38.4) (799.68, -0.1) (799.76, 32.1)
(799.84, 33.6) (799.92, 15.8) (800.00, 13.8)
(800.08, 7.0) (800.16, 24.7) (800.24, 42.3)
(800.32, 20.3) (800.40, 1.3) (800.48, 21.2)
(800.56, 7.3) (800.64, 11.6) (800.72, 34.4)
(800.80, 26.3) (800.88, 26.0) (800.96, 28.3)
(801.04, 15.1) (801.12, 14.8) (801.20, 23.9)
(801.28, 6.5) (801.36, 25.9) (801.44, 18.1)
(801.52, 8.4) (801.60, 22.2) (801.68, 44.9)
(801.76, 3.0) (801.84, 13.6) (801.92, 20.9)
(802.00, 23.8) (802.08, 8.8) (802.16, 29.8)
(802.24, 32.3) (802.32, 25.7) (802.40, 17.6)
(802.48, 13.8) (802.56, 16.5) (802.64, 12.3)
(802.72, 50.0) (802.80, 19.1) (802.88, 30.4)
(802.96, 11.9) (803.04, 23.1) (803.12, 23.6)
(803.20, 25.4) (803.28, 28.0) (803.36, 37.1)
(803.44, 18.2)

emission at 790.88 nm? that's [S II] 6716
